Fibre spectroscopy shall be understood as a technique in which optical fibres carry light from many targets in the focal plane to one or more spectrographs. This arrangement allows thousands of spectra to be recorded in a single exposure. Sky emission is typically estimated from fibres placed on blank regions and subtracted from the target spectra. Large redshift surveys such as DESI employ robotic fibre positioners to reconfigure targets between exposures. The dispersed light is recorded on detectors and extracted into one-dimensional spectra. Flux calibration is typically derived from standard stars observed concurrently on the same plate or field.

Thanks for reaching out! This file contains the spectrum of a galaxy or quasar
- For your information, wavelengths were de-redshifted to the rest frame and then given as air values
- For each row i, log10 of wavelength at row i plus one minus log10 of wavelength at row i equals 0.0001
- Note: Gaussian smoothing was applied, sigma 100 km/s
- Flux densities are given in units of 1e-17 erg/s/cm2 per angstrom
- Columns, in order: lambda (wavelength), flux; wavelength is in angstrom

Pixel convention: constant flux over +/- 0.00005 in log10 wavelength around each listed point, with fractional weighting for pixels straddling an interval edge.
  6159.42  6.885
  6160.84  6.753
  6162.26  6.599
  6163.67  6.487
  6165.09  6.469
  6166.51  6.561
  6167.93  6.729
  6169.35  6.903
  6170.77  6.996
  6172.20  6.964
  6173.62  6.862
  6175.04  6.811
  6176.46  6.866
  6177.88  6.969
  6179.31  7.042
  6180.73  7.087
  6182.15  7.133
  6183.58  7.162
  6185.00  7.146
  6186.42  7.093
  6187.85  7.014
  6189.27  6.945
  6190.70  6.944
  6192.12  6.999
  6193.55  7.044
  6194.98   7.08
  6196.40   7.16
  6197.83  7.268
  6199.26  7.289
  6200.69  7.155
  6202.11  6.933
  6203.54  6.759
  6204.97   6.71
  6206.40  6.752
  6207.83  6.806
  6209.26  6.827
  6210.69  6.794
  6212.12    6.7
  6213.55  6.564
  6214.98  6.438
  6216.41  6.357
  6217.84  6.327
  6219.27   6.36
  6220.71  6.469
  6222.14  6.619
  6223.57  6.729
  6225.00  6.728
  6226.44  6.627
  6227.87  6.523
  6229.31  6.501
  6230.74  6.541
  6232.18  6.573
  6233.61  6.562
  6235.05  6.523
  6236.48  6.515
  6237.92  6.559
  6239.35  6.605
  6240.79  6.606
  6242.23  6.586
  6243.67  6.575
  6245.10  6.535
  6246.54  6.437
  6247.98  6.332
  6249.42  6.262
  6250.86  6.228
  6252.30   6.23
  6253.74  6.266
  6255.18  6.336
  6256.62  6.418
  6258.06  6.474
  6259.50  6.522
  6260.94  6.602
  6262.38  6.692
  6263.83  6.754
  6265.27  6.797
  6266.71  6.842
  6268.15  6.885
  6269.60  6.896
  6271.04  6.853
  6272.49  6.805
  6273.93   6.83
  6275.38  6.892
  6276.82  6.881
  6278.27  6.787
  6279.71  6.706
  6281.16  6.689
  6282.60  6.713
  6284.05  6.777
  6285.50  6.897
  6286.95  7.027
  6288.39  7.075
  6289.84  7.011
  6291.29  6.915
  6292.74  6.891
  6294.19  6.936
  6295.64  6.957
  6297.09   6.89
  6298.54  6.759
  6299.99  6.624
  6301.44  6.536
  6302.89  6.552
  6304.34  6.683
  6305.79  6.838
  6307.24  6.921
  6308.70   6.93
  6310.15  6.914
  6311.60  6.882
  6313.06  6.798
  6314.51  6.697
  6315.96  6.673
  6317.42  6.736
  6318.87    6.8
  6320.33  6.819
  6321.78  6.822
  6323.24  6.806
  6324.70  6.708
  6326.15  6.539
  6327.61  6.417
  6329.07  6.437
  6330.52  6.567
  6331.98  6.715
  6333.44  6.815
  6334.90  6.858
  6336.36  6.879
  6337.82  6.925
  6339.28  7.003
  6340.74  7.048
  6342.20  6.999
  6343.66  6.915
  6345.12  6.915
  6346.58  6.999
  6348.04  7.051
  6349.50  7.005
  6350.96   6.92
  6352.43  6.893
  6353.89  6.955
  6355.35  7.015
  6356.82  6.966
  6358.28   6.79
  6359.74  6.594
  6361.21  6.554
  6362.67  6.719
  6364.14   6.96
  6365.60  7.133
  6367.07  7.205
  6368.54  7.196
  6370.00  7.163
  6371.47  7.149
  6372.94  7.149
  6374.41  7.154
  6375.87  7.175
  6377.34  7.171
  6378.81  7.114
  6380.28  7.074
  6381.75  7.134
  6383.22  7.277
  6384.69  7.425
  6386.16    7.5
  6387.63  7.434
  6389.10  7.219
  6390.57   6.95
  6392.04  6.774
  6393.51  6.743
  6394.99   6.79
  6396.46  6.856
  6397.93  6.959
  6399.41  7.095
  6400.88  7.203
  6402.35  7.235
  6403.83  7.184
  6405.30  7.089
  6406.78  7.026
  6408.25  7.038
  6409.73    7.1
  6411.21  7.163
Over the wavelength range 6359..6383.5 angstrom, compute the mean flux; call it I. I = 7.05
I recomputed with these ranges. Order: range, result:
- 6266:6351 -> 6.82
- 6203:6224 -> 6.61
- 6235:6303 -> 6.68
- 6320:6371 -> 6.87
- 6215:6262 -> 6.49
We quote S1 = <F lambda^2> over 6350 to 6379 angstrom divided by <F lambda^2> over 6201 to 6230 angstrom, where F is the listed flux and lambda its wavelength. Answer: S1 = 1.11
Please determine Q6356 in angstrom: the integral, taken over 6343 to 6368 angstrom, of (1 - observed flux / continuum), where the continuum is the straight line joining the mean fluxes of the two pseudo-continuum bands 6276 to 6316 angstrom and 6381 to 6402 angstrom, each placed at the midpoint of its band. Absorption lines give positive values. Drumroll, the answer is 0.3 angstrom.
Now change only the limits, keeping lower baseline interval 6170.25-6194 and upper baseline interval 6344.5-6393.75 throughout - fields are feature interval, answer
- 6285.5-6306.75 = 0.6 angstrom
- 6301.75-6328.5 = 1.1 angstrom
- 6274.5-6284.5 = 0.4 angstrom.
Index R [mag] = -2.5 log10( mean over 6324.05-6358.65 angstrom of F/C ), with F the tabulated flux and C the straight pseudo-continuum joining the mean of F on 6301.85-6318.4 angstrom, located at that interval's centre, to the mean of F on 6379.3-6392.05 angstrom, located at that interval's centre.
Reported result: 0.02 mag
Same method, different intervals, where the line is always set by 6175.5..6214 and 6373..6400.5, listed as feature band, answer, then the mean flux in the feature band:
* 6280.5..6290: 0.024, 6.88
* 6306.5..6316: 0.033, 6.84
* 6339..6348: 0.014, 6.99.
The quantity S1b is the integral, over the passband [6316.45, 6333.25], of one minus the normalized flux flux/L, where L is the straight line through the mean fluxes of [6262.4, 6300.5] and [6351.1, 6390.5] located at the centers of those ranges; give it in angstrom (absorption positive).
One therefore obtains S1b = 0.7 angstrom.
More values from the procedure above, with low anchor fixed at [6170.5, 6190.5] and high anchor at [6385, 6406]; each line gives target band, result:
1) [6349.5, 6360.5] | 0.3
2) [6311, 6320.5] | 0.4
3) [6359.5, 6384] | 0.0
